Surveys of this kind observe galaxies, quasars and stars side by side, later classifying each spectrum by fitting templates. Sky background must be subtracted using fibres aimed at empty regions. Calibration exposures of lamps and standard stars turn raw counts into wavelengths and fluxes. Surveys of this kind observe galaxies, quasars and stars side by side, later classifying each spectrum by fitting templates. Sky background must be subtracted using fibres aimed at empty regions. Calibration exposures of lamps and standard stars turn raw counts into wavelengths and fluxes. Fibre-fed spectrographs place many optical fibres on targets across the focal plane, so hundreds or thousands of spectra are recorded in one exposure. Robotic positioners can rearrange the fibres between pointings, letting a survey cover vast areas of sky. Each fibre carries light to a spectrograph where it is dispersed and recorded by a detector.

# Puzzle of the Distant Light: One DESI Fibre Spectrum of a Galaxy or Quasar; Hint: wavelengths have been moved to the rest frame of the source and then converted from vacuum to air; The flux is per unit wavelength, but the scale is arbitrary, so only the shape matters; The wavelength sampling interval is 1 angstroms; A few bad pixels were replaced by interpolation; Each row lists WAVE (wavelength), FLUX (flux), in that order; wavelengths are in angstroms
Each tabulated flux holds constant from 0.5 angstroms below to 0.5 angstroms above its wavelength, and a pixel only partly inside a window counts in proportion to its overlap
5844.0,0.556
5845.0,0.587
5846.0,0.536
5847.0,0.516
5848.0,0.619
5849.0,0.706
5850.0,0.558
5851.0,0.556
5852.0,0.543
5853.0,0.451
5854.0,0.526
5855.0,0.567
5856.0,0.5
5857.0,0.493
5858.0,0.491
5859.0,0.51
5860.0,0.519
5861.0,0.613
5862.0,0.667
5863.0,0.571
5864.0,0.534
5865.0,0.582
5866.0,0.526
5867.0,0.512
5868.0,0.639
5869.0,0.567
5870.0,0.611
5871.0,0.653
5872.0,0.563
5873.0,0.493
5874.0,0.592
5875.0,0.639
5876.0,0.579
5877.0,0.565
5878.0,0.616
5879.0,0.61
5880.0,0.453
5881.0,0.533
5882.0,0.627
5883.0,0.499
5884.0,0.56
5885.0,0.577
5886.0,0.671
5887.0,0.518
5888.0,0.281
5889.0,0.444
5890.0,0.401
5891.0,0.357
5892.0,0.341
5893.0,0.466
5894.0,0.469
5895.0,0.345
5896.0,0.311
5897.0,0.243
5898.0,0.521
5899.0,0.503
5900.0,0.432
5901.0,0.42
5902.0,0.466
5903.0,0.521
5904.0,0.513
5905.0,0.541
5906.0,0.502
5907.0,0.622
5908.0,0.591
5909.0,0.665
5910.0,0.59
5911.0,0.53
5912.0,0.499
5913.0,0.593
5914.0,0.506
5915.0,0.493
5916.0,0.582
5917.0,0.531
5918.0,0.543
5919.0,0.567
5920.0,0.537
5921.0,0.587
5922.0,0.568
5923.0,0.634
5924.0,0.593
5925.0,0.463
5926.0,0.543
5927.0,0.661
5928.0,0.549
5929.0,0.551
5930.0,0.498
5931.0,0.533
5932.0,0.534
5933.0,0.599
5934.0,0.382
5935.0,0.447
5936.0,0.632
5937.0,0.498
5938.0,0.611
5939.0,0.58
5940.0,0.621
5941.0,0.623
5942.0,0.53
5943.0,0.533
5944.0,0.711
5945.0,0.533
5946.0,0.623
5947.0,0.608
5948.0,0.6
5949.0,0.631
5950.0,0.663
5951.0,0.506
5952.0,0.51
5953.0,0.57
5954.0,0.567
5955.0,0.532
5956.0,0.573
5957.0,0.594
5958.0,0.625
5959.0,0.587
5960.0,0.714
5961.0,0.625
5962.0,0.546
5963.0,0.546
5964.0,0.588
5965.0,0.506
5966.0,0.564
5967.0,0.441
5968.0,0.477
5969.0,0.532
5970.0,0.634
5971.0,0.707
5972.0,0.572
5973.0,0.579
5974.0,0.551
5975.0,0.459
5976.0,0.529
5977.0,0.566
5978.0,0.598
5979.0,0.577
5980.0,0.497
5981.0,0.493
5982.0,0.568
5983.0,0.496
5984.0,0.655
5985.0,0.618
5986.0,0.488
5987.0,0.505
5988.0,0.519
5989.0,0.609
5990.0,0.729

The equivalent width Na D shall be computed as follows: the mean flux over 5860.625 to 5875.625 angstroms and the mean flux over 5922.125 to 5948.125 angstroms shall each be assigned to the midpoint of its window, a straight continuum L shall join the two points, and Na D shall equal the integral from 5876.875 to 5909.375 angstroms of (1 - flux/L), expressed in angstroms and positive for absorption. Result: 4.9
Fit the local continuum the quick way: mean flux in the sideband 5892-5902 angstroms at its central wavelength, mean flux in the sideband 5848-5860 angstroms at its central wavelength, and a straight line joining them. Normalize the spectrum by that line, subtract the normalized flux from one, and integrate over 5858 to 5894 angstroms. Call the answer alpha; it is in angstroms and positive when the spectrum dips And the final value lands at -4.8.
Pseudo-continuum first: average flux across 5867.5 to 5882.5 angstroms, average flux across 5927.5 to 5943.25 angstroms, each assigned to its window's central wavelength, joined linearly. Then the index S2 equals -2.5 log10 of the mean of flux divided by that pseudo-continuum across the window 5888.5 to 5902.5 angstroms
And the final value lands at 0.36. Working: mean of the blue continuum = 0.583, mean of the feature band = 0.409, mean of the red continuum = 0.545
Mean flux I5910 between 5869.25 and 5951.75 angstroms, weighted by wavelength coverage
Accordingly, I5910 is 0.536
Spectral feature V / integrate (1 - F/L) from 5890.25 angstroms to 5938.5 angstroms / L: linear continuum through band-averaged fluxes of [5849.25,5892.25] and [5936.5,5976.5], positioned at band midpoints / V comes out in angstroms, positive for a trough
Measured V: 3.8 angstroms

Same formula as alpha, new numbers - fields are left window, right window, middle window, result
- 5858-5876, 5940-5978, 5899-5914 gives 1.09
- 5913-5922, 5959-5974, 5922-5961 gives -0.91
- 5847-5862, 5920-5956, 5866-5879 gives -0.73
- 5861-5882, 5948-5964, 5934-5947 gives 0.28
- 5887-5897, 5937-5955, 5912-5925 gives -2.02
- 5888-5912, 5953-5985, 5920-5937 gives -1.34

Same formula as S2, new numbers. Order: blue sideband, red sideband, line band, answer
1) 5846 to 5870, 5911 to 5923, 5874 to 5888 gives -0.019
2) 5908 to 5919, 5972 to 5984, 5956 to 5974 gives -0.061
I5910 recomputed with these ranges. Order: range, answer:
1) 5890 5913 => 0.476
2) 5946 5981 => 0.569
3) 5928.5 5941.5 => 0.547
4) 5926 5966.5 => 0.572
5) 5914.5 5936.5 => 0.547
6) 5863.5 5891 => 0.546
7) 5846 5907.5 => 0.522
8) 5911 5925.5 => 0.549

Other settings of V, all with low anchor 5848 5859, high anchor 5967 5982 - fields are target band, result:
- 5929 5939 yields 0.3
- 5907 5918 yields -0.3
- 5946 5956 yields -0.5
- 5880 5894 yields 1.6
